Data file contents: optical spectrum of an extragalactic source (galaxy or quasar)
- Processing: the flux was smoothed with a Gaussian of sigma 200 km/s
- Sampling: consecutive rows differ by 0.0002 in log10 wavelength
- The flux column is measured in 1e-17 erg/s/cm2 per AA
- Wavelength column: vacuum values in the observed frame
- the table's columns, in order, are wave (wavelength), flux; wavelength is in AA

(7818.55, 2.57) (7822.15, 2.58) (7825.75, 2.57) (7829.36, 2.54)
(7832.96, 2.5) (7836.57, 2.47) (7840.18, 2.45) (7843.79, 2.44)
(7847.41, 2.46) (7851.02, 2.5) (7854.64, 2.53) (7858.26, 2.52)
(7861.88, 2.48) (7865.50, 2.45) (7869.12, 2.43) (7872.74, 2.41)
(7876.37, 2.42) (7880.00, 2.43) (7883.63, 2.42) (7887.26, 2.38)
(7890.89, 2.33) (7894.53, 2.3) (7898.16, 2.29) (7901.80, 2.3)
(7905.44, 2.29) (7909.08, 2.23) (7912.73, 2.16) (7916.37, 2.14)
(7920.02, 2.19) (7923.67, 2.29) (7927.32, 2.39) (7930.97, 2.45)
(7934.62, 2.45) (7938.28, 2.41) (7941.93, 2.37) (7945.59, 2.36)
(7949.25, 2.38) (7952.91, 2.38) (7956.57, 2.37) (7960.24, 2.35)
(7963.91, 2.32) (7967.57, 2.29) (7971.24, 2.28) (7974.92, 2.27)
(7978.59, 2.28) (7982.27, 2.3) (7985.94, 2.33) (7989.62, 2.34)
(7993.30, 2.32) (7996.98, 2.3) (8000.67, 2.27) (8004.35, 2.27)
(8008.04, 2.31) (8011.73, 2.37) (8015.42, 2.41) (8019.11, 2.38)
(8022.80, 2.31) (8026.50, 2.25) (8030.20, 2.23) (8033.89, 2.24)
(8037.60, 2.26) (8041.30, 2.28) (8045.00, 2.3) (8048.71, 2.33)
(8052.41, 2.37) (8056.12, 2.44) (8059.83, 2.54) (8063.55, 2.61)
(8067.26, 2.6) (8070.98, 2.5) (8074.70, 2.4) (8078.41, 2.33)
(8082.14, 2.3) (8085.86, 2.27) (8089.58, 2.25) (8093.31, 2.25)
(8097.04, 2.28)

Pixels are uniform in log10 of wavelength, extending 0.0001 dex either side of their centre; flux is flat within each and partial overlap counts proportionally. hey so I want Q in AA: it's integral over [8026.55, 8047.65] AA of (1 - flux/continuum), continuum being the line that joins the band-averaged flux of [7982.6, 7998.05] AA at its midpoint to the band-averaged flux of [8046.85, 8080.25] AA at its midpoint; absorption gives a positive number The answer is 1.3 AA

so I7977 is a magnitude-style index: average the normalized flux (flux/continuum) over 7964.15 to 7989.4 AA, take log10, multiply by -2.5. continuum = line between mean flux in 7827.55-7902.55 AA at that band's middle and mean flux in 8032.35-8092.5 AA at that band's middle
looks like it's 0.05 mag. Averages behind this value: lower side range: 2.43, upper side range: 2.37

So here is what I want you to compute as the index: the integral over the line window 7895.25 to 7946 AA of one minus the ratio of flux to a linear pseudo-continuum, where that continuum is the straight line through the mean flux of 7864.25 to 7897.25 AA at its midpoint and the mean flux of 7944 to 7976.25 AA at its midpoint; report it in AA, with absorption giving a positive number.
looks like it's 1.2 AA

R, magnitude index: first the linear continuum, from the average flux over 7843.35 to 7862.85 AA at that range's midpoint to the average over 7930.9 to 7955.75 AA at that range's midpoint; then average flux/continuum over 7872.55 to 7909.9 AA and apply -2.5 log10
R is 0.05 mag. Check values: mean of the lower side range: 2.49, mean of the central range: 2.35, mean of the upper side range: 2.4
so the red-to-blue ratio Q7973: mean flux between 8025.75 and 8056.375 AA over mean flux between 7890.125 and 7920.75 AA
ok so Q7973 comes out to 1.02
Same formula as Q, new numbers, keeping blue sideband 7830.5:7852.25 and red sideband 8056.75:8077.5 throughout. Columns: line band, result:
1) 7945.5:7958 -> 0.60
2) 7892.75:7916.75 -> 2.26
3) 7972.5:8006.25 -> 2.74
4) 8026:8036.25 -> 1.10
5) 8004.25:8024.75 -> 1.29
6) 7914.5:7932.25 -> 1.43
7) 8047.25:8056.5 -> 0.52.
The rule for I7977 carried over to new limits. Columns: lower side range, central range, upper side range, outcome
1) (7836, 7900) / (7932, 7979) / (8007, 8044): 0.00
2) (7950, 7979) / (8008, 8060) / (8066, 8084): 0.02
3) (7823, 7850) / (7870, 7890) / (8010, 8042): 0.02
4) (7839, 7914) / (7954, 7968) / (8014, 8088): 0.02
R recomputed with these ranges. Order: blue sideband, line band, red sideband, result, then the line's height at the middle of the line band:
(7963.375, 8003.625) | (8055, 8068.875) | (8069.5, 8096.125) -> -0.10 mag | 2.32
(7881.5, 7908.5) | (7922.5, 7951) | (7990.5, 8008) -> -0.04 mag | 2.31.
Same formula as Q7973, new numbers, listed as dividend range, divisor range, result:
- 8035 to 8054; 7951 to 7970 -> 0.98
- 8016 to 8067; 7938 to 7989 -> 1.01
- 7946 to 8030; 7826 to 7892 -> 0.94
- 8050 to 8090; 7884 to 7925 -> 1.07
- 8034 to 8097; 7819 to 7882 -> 0.95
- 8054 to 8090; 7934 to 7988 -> 1.04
